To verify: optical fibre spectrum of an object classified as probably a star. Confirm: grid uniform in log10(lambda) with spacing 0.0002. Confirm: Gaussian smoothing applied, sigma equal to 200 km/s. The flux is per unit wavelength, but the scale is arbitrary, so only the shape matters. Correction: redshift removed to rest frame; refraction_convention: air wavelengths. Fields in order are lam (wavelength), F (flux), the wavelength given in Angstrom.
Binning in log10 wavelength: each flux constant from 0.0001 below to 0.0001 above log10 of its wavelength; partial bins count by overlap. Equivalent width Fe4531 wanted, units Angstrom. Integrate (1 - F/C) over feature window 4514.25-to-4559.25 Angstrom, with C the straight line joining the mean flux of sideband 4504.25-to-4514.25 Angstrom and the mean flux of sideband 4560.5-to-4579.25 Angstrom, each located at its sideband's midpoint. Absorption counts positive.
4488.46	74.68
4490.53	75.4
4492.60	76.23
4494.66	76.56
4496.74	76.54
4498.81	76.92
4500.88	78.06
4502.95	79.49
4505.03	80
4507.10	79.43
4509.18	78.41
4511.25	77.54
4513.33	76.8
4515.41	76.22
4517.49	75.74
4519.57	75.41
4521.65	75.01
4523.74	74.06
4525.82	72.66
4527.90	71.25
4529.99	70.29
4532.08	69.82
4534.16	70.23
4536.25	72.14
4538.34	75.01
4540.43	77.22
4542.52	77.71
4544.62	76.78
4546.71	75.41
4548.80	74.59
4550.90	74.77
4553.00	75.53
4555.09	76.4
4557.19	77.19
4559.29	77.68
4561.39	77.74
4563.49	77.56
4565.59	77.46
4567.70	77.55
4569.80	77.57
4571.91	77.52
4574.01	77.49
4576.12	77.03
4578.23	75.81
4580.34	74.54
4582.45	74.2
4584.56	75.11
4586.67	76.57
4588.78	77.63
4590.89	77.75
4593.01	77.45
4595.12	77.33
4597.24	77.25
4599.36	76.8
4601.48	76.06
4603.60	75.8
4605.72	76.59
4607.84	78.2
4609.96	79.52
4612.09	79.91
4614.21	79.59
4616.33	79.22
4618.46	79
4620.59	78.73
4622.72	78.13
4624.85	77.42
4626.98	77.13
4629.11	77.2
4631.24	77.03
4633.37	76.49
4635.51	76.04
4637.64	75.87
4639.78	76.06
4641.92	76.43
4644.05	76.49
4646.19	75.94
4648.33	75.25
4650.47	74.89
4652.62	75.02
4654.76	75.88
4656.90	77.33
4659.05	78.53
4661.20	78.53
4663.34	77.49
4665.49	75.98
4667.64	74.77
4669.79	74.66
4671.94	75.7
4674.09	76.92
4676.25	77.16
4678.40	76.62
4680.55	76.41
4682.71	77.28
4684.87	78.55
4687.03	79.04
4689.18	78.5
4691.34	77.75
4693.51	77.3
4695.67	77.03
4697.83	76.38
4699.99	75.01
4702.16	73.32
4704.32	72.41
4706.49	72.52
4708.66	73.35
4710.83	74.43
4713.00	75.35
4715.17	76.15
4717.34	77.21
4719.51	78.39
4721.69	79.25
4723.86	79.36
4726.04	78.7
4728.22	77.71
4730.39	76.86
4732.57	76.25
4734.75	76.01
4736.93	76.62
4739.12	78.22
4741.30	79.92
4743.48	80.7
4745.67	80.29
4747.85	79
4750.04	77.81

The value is 2.0 Angstrom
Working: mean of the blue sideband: 78.5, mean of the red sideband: 77.3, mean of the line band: 74.5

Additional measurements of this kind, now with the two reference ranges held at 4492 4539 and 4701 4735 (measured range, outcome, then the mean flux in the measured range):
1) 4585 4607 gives -0.36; 76.9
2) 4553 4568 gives -0.34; 77.2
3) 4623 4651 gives -0.22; 76.4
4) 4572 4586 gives -0.05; 75.9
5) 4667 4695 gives -0.39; 77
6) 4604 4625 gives -0.80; 78.6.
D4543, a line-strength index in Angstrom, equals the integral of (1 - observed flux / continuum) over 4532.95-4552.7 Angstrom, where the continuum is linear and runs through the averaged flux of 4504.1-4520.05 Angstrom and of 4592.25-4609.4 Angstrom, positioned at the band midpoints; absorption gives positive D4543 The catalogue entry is 0.64 Angstrom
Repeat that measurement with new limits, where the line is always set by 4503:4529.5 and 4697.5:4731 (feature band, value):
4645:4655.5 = 0.09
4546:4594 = -0.33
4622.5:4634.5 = -0.18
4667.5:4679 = 0.00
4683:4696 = -0.35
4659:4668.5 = -0.12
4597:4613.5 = -0.33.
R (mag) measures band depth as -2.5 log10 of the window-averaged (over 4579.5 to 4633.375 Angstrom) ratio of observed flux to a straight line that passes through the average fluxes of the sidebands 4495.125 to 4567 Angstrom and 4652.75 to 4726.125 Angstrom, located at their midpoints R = -0.02 mag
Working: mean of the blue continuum 75.8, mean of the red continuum 76.5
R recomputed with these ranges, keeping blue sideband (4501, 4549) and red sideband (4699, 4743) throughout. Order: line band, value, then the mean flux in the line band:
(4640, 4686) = -0.01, 76.5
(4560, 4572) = -0.03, 77.5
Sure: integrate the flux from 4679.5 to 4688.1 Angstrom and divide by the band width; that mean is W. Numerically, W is 77.7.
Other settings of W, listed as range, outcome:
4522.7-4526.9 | 73.5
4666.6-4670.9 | 74.7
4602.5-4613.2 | 78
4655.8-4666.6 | 77.6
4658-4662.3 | 78.6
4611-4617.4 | 79.6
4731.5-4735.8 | 76.1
